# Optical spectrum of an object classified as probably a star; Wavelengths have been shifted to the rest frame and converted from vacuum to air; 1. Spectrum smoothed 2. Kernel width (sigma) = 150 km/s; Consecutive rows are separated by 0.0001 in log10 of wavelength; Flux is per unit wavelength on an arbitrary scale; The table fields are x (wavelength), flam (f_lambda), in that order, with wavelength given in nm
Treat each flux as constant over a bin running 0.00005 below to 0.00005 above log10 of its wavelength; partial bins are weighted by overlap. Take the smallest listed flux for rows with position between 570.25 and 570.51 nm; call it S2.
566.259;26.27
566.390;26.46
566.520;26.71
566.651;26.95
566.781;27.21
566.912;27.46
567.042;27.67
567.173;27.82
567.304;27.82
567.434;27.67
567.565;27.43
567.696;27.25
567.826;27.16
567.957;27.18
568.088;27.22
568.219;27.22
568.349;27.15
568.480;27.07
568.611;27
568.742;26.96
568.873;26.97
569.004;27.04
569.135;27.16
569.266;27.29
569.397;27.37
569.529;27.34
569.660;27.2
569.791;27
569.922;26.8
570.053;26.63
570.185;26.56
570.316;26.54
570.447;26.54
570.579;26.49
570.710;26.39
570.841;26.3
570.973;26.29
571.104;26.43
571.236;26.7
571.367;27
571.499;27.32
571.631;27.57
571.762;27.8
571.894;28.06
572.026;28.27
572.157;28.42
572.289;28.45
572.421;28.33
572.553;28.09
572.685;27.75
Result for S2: 26.54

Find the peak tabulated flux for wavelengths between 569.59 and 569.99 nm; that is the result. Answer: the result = 27.2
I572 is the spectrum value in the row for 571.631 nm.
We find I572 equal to 27.57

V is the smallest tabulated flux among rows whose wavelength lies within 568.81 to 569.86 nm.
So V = 26.97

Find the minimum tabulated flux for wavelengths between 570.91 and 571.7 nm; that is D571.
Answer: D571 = 26.29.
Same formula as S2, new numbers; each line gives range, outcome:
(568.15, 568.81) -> 26.96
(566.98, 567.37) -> 27.67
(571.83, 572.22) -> 28.06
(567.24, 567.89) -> 27.16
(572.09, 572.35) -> 28.42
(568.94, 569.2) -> 27.04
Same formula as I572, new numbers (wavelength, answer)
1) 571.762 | 27.8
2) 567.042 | 27.67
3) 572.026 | 28.27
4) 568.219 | 27.22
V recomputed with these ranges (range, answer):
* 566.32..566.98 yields 26.46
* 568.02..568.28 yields 27.22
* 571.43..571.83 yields 27.32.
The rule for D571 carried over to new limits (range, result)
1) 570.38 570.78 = 26.39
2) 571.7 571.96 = 27.8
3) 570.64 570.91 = 26.3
